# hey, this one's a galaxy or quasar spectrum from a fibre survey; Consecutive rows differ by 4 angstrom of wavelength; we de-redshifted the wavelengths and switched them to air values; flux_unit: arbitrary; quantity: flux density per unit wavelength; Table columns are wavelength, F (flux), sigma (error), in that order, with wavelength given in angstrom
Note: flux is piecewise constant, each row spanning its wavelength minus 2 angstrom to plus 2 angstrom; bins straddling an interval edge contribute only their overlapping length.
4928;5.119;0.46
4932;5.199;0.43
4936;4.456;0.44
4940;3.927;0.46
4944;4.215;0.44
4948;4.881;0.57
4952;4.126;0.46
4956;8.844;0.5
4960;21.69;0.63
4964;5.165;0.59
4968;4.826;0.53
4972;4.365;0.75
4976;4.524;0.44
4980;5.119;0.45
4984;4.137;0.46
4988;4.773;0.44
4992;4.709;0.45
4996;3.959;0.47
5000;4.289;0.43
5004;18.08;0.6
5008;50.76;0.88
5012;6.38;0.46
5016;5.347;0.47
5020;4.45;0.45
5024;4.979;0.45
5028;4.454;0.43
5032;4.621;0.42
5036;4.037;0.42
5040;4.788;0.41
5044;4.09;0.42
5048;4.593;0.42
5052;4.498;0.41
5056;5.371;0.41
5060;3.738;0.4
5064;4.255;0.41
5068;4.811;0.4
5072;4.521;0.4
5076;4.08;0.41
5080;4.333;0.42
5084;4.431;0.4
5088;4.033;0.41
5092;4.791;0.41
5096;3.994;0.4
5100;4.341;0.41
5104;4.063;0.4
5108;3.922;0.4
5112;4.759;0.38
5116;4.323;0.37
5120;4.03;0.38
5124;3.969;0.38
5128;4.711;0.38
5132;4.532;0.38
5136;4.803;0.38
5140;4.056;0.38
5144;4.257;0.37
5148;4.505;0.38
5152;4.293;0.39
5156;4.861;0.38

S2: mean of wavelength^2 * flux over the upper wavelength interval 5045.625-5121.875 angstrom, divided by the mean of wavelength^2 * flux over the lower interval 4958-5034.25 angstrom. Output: 0.52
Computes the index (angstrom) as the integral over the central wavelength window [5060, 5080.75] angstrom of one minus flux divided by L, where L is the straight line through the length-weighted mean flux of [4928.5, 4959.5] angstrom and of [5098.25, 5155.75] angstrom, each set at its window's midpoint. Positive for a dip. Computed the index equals 2.1 angstrom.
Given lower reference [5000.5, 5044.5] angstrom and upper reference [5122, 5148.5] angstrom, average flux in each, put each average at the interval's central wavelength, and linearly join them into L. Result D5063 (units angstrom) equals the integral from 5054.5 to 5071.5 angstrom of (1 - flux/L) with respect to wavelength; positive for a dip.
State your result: 7.5 angstrom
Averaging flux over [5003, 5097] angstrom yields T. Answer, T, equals 6.98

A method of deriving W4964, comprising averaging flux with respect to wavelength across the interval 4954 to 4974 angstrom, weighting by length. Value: 8.98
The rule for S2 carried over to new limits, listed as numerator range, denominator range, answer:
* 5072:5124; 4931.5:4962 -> 0.62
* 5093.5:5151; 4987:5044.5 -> 0.51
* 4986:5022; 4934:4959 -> 2.03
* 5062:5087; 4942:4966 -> 0.56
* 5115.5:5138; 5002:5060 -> 0.52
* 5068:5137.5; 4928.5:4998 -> 0.79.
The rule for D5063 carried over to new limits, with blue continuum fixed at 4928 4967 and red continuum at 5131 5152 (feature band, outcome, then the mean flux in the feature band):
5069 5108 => 6.0 angstrom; 4.28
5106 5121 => 1.5 angstrom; 4.27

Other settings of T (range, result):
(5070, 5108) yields 4.27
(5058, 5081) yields 4.29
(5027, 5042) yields 4.48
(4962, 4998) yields 4.62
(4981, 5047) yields 8.26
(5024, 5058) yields 4.58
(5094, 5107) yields 4.12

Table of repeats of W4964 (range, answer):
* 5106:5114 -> 4.34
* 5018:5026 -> 4.71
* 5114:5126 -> 4.11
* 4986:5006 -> 7.16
